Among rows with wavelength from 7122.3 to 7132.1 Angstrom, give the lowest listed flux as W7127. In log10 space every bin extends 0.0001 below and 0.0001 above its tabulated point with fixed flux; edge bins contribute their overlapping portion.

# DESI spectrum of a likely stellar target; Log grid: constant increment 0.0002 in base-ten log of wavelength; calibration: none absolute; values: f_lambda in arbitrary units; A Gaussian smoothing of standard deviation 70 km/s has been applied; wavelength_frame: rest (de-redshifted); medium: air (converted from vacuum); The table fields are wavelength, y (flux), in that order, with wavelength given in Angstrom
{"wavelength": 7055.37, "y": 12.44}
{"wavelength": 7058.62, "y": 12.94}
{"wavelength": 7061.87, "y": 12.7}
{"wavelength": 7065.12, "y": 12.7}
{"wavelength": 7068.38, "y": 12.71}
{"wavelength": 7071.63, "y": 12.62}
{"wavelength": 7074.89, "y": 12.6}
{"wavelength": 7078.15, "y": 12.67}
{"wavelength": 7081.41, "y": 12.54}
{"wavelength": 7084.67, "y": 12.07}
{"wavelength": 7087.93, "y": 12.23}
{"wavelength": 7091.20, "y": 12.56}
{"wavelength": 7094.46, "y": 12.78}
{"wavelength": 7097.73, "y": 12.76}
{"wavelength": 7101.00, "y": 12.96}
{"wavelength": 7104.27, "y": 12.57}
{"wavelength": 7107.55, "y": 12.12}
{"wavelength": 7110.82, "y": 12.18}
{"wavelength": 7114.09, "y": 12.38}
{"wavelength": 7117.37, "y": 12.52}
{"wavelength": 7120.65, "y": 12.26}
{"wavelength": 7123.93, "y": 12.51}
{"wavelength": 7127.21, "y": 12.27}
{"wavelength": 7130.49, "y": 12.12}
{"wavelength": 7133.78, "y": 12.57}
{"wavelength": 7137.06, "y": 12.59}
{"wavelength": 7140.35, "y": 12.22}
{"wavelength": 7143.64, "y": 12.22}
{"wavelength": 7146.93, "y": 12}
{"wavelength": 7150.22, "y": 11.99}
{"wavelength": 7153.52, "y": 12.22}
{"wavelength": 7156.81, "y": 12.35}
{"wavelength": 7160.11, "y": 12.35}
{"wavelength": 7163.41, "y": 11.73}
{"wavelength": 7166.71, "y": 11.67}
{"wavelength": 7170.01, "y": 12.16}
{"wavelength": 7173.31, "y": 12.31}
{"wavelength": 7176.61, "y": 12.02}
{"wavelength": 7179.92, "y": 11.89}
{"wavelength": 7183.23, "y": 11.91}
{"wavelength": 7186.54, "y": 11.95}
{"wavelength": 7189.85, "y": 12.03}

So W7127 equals 12.12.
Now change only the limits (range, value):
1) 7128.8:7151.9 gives 11.99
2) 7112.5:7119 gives 12.38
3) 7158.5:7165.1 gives 11.73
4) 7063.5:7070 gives 12.7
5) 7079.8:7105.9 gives 12.07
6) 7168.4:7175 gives 12.16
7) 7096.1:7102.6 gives 12.76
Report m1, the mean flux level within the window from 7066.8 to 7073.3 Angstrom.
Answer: 12.7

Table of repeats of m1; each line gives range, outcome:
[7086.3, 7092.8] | 12.4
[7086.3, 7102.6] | 12.7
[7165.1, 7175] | 12.1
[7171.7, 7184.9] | 12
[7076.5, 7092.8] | 12.4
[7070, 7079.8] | 12.6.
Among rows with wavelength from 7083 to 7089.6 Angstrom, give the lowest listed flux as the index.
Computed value 12.07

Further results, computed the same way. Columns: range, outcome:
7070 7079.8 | 12.6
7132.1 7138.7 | 12.57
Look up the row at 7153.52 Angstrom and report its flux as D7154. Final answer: 12.22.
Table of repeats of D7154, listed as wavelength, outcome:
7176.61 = 12.02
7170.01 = 12.16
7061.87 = 12.7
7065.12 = 12.7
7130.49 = 12.12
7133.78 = 12.57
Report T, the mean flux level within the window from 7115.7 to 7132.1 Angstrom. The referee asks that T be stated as 12.3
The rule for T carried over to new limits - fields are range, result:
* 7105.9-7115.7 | 12.2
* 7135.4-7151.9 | 12.2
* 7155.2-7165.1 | 12.1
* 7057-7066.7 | 12.8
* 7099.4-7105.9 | 12.8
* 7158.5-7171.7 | 12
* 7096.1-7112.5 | 12.5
